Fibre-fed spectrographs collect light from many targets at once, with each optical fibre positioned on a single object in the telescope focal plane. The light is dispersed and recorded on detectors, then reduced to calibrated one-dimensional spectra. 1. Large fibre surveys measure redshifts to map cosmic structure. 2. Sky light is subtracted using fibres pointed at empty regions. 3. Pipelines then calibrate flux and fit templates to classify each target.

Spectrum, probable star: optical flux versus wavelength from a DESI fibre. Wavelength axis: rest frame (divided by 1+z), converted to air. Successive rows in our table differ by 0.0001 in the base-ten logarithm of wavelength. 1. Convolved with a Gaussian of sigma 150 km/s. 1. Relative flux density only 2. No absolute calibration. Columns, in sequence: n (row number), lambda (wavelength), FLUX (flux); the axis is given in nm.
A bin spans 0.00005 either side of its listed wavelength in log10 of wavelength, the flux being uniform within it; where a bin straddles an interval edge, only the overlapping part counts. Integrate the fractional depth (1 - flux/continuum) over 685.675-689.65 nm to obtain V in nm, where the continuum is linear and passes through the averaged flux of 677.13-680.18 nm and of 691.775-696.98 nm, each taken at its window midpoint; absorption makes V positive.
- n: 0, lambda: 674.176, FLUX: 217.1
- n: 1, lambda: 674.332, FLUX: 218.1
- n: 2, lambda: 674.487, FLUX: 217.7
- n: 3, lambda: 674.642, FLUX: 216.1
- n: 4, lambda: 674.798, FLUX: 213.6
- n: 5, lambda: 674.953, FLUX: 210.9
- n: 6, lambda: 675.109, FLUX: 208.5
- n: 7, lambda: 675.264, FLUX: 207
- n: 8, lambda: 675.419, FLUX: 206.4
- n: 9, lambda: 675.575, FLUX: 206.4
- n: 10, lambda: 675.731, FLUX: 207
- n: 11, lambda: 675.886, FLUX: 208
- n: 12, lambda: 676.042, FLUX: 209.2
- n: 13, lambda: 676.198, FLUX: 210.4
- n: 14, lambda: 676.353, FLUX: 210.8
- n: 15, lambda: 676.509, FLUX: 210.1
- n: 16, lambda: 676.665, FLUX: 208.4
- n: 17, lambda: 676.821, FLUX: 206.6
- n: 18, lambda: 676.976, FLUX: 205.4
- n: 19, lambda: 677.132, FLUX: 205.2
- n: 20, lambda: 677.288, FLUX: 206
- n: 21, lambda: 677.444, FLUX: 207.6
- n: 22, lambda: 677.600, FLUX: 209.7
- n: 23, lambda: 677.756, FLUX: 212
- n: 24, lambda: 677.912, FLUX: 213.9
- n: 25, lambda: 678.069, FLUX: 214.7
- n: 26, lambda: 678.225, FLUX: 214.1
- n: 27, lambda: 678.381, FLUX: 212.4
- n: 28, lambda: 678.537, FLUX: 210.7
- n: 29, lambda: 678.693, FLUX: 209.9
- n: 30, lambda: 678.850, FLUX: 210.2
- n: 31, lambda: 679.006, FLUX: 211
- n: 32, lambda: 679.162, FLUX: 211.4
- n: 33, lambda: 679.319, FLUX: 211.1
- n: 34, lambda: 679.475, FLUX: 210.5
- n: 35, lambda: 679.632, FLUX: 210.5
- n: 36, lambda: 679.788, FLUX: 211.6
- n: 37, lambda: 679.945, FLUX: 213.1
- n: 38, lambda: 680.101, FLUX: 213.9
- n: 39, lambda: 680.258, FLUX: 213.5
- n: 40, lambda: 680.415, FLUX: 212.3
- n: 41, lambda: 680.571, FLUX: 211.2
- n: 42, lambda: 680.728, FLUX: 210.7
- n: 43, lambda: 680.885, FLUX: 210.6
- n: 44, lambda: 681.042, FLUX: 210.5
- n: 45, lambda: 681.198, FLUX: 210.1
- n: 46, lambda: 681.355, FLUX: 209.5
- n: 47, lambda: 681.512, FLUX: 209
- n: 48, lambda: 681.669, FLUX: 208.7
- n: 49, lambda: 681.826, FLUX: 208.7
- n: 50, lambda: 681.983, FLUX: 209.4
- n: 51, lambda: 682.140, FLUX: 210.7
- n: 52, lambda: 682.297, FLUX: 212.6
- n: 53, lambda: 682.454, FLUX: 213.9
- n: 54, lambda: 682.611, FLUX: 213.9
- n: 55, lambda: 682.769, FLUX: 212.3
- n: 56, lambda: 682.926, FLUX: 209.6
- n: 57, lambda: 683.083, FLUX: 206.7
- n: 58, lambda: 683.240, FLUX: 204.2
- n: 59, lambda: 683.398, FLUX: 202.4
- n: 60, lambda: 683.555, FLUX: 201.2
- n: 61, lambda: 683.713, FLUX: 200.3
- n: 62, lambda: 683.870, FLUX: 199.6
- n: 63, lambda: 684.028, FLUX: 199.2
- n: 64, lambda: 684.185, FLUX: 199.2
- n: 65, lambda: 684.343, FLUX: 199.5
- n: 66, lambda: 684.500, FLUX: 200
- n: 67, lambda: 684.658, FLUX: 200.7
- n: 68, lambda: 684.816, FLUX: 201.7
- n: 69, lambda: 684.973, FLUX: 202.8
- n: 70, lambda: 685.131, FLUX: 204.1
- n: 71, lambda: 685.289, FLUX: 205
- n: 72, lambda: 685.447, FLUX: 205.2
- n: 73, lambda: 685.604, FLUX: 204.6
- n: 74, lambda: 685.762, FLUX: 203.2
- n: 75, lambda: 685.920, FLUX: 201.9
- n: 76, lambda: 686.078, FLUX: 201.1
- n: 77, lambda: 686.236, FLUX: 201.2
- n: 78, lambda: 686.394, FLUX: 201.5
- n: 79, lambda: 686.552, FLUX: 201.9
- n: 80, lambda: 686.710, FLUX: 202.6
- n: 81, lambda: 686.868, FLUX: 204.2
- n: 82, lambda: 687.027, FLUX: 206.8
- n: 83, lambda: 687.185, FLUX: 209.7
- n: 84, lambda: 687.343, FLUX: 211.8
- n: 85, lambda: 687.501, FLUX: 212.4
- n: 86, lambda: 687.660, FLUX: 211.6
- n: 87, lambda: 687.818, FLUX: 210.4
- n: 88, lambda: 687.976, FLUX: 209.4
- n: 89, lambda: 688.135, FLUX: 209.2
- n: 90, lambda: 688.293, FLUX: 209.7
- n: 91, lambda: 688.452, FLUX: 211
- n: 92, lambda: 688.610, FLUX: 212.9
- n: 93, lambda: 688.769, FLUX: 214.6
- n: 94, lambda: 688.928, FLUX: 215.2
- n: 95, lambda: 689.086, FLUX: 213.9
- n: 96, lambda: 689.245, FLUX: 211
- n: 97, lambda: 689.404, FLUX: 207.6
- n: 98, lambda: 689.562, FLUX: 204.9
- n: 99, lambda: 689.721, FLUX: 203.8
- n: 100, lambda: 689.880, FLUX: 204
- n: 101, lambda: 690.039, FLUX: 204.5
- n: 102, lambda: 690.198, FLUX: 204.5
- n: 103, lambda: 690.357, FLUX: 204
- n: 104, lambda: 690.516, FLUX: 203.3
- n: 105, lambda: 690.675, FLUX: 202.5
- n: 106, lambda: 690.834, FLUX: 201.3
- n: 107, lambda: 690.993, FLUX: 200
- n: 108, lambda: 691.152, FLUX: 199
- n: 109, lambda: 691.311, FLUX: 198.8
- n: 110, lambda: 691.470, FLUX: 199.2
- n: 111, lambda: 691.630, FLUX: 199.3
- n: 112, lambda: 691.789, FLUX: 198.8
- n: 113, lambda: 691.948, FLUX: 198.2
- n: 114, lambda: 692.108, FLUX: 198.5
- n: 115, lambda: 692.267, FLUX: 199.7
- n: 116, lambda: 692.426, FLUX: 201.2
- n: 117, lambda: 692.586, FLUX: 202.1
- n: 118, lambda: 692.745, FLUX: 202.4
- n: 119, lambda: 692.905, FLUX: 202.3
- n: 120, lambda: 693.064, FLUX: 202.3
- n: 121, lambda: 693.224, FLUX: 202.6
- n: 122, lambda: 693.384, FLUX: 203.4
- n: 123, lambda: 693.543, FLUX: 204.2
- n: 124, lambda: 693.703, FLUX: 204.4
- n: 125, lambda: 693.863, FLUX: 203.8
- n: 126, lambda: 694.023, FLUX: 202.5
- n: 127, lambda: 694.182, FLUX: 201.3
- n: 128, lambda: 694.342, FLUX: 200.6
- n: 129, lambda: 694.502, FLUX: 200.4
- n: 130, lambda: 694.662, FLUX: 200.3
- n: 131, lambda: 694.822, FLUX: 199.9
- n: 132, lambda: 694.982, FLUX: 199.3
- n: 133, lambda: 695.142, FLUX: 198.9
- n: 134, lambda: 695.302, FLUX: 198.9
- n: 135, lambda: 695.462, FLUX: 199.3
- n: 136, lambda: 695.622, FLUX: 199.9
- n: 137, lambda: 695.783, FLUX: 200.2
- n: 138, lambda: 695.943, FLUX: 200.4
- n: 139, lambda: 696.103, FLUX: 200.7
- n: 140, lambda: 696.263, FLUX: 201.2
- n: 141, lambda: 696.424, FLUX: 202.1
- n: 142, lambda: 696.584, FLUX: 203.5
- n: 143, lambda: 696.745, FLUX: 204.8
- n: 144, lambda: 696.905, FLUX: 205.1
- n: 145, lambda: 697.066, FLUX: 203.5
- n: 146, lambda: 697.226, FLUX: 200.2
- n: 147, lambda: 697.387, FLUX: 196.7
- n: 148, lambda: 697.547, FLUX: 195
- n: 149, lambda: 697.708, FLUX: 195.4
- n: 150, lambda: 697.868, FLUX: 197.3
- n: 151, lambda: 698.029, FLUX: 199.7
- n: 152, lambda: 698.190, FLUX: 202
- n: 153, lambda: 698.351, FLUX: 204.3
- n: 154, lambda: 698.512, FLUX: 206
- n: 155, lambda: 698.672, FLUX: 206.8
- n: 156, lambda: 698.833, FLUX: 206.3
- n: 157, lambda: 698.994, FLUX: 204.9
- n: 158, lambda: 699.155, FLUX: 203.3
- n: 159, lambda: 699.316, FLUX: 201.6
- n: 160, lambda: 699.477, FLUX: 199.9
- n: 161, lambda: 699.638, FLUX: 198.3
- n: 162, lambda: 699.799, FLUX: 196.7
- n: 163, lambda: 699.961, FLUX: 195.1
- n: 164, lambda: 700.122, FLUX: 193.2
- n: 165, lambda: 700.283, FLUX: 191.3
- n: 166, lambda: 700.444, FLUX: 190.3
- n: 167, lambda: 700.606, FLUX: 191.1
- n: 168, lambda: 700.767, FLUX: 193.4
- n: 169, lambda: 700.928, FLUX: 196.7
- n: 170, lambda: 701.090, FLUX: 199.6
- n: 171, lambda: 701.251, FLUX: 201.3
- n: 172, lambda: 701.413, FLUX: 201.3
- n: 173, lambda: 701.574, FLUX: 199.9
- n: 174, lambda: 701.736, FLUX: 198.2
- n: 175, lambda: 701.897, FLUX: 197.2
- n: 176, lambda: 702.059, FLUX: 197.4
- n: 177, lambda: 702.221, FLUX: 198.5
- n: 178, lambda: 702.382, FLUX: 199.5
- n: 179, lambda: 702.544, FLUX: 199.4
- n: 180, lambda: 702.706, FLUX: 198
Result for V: -0.05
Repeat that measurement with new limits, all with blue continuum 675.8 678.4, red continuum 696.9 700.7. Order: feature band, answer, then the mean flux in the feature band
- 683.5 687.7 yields 0.04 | 203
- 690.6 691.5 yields 0.01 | 200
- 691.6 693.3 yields 0.01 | 201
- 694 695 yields 0.00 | 201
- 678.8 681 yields -0.03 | 212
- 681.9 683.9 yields -0.01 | 208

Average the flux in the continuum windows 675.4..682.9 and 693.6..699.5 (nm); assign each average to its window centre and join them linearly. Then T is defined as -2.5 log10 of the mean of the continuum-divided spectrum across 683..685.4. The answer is 0.031 mag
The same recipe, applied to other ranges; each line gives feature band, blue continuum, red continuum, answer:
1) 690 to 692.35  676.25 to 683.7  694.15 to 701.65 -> 0.02 mag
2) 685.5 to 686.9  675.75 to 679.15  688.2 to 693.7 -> 0.02 mag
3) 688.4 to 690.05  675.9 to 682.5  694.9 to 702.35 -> -0.02 mag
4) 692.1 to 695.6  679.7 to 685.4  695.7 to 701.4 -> 0.00 mag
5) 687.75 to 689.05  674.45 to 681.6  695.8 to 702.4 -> -0.03 mag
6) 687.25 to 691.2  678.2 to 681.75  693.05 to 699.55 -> -0.01 mag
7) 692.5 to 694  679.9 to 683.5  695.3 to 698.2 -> 0.00 mag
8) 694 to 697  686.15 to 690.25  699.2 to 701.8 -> 0.00 mag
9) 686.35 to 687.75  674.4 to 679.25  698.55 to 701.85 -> -0.01 mag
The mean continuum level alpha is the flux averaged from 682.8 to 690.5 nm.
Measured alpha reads 206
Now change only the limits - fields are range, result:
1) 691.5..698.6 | 201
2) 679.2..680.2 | 212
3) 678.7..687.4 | 207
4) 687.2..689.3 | 212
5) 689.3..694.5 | 202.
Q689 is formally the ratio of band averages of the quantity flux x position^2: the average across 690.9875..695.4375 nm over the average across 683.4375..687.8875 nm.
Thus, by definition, 1.01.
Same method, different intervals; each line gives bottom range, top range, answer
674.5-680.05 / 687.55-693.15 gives 1.01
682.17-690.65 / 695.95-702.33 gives 1.00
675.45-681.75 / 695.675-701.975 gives 1.01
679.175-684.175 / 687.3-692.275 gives 1.01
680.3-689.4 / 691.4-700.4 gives 1.00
